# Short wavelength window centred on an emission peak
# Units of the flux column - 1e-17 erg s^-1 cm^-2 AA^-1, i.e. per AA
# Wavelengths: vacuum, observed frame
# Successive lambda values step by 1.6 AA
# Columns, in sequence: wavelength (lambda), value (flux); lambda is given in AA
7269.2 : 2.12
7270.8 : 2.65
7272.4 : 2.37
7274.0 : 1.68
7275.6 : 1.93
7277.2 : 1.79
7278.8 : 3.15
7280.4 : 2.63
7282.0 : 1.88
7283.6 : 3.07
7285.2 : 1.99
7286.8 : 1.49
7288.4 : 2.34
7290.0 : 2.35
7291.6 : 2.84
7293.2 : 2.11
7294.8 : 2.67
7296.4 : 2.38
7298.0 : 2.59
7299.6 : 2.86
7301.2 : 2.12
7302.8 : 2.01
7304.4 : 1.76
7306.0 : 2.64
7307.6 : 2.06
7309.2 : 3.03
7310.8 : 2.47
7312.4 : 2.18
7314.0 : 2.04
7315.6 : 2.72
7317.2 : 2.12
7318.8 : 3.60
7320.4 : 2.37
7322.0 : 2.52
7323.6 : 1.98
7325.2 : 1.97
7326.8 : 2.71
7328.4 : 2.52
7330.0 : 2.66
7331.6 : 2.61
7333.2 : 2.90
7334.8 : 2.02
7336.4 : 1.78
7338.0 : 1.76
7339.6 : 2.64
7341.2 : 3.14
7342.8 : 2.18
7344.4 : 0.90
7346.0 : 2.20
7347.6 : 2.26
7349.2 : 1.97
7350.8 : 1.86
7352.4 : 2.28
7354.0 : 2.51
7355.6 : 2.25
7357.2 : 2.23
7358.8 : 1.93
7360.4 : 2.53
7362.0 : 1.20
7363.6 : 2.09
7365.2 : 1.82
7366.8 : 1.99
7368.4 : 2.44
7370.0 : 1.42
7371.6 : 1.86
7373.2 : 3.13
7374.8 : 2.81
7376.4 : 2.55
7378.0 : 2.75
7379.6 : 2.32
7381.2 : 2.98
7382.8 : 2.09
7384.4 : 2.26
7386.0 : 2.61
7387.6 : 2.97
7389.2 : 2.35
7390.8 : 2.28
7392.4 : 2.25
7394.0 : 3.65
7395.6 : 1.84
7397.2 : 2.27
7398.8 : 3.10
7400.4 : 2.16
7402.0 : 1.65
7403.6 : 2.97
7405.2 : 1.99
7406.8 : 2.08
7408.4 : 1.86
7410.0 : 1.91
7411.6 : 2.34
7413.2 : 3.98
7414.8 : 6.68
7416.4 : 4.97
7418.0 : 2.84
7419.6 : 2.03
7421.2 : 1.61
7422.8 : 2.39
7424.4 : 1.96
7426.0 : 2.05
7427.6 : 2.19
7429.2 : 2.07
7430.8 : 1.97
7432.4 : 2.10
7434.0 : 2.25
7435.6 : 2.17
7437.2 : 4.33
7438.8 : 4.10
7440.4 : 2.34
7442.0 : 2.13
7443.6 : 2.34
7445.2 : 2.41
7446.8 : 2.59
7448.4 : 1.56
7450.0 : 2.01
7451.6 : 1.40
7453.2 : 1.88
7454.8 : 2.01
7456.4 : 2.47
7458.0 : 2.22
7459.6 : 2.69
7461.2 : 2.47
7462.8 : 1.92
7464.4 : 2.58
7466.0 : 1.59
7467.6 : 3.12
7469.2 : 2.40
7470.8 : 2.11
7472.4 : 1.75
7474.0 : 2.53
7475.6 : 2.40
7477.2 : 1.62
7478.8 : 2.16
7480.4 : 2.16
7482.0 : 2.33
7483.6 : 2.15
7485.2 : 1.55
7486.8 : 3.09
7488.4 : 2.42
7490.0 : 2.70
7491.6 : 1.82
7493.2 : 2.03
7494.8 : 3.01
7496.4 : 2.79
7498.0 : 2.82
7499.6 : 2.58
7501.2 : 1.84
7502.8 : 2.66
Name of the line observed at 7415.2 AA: H-alpha 6563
